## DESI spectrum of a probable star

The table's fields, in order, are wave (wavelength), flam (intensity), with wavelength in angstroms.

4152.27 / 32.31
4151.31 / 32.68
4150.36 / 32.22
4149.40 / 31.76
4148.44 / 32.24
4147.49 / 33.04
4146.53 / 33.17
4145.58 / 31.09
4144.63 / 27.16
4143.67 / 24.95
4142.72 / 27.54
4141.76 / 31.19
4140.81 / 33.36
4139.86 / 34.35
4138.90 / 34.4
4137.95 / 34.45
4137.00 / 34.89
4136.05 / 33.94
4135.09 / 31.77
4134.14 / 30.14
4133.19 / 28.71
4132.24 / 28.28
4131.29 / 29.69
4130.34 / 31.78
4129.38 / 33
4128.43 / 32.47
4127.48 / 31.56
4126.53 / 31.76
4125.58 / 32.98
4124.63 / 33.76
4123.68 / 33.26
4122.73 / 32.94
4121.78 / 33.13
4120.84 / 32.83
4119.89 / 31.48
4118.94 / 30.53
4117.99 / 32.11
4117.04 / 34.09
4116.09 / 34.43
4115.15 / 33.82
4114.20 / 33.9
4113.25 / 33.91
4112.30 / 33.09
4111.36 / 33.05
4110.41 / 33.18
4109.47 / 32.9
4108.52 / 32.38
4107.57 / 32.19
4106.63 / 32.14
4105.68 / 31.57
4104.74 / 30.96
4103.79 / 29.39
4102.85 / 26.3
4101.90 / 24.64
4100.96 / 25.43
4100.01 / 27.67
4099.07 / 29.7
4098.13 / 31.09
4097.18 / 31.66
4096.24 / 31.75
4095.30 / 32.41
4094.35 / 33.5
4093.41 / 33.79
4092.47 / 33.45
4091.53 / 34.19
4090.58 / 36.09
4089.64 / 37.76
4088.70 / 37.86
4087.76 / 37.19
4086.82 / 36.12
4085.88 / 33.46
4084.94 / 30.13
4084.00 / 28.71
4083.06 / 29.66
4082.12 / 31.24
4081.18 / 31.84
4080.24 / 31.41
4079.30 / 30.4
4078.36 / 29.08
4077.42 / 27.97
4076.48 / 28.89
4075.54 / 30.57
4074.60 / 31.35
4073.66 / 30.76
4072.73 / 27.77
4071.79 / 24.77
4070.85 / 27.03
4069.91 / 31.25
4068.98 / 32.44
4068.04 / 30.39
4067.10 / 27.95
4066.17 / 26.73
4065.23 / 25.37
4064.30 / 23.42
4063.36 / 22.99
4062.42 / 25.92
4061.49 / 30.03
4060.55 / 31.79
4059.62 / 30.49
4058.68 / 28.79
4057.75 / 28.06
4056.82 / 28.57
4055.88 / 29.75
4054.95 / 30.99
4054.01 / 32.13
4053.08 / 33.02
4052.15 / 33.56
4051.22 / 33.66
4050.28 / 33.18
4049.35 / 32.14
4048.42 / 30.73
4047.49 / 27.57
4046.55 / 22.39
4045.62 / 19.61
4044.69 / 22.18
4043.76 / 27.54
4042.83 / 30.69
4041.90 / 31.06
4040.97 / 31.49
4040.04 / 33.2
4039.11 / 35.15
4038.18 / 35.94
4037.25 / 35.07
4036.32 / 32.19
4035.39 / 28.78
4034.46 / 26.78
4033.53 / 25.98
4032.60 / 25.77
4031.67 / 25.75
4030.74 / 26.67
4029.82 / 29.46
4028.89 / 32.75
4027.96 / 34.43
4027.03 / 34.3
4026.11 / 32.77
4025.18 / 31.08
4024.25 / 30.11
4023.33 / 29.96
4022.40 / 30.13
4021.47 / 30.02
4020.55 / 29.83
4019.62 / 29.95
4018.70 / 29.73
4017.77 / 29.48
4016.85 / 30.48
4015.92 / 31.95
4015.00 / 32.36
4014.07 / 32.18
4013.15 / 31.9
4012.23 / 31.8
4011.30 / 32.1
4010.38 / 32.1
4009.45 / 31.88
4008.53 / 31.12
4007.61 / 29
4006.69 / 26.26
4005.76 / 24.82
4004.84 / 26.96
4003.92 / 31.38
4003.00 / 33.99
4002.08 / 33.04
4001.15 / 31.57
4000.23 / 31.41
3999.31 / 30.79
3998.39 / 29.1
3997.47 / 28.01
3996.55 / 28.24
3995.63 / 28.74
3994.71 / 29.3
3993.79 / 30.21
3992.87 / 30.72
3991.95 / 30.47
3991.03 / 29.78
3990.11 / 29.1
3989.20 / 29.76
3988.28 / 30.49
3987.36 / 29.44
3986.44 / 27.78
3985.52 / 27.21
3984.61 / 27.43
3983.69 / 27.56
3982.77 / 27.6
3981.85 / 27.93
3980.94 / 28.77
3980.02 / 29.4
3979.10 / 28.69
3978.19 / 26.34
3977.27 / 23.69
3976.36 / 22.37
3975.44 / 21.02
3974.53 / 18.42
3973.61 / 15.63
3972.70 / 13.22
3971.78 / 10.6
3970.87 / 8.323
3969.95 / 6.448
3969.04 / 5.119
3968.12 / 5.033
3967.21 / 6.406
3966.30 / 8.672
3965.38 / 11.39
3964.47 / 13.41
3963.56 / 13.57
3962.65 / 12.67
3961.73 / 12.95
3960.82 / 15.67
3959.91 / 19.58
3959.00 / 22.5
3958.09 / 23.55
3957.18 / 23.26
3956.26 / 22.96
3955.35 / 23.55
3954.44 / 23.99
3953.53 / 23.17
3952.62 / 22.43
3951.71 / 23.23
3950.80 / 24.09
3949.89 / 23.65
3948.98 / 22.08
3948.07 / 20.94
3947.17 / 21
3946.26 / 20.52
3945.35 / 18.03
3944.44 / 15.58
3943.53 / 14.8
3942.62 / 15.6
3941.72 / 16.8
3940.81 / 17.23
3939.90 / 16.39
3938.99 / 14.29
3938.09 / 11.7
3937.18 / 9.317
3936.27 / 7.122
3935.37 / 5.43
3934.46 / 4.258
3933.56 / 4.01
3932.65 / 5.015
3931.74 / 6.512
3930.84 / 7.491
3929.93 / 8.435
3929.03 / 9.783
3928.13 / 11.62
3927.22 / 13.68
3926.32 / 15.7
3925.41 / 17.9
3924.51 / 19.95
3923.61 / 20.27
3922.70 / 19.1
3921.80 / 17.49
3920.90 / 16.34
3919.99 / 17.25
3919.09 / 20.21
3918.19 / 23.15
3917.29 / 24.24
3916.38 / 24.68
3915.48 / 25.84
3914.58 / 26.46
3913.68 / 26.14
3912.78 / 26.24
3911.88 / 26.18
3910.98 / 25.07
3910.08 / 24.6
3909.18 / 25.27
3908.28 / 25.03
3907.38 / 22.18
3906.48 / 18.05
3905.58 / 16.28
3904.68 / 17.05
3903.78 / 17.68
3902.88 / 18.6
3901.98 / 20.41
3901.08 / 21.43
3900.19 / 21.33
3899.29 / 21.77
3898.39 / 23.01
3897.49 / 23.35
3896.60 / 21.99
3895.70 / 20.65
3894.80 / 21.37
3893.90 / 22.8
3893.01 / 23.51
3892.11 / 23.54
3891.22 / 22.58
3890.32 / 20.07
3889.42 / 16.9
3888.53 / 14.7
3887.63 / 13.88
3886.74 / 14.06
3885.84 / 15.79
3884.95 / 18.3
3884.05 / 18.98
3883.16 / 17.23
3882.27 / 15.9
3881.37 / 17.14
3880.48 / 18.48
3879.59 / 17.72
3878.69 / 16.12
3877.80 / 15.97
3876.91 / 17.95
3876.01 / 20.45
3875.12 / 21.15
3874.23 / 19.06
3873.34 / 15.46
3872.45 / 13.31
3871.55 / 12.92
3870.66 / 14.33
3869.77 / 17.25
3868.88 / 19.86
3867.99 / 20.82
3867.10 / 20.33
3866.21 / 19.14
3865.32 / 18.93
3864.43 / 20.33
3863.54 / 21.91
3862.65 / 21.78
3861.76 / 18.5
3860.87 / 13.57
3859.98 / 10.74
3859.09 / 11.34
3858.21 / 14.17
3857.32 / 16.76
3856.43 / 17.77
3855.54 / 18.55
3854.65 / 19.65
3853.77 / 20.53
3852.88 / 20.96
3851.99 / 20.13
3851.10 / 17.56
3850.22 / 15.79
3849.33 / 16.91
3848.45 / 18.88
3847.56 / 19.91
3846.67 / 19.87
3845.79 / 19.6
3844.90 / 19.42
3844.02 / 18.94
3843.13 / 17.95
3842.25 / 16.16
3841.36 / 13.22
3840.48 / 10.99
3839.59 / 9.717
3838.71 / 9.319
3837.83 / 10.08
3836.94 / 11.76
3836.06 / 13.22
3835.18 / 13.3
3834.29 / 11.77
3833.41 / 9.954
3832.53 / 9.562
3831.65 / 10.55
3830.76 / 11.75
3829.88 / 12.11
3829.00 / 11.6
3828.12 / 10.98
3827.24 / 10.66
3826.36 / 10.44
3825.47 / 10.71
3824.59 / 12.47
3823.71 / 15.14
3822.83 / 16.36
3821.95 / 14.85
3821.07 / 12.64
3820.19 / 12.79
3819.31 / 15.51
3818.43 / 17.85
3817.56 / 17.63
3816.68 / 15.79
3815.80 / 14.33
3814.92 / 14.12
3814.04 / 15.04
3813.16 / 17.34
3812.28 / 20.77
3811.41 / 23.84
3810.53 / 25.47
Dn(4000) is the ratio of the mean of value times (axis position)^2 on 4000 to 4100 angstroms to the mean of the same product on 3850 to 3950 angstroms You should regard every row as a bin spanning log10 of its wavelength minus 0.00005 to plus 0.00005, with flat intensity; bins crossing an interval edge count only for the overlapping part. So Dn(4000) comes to 1.83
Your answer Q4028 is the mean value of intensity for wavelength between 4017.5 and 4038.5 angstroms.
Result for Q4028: 30.3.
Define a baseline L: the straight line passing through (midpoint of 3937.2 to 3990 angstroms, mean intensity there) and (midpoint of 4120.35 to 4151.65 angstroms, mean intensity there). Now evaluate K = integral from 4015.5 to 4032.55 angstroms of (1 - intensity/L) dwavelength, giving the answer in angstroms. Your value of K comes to -4.7 angstroms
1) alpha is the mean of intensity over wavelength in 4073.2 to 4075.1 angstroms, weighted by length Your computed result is 31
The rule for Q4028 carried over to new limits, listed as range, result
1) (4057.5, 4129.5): 31.1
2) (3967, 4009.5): 25.2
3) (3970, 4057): 28.7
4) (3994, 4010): 29.8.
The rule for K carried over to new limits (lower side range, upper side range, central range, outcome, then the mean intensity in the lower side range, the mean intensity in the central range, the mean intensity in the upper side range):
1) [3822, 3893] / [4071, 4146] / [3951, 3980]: 7.0 angstroms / 16.1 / 17.3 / 31.6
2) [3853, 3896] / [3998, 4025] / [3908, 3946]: 9.8 angstroms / 18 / 16.6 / 30.5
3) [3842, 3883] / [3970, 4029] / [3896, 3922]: -0.8 angstroms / 17.8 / 22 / 28.2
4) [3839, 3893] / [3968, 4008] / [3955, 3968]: 4.2 angstroms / 17.5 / 16.1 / 25.4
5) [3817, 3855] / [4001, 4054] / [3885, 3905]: -0.3 angstroms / 14.6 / 19.8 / 30.3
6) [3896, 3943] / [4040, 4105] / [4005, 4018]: -2.8 angstroms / 17.6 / 30.5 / 30.1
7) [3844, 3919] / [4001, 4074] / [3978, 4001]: -2.1 angstroms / 19.5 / 29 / 29.8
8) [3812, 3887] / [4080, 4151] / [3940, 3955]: 1.2 angstroms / 15.9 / 20.1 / 32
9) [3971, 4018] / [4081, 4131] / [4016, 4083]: 0.9 angstroms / 28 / 29.7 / 32.3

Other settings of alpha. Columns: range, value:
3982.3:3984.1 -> 27.5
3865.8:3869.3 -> 20.1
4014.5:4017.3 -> 31.5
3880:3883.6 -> 17.2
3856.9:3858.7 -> 15.4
